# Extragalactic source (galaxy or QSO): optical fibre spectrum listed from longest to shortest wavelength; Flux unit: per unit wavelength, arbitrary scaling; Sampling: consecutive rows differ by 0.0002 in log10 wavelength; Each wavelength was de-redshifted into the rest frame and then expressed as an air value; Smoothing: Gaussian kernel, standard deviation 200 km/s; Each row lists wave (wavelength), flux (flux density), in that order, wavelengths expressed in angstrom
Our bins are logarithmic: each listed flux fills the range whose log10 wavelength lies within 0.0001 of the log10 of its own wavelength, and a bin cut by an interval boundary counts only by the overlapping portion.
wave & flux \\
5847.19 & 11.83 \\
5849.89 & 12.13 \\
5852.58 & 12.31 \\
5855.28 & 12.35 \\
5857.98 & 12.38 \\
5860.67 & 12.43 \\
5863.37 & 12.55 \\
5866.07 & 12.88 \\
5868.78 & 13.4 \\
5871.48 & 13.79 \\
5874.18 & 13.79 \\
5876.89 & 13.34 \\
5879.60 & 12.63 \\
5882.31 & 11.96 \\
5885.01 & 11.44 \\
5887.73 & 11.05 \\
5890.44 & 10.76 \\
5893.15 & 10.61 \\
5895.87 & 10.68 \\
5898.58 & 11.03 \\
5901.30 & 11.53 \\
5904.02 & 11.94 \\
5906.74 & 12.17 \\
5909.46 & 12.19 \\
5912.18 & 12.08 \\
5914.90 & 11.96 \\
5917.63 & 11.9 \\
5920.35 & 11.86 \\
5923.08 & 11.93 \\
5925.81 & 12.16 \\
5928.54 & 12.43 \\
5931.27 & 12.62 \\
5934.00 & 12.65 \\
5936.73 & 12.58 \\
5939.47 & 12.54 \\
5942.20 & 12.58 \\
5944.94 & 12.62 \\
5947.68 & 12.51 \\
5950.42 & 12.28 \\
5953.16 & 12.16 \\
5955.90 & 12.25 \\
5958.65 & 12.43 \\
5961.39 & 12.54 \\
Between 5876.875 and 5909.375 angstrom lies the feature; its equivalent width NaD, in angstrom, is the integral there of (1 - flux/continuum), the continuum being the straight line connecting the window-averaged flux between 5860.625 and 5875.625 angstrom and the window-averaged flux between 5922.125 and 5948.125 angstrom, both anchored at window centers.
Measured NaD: 3.5 angstrom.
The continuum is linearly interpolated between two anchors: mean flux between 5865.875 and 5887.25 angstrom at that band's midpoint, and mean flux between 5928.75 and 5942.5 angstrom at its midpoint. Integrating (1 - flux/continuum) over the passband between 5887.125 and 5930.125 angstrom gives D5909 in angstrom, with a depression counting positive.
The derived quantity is 3.50 angstrom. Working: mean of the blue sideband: 12.8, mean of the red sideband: 12.6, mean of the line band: 11.7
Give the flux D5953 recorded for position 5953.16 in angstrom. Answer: 12.16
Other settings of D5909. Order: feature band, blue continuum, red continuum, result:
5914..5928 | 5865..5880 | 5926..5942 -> 0.79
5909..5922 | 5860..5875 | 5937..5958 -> 0.75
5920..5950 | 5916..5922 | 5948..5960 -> -0.87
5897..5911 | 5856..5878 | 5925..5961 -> 1.10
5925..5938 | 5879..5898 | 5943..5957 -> -0.51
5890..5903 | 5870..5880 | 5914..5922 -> 1.76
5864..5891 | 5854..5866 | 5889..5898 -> -2.28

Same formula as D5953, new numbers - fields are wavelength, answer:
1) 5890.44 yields 10.76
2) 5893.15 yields 10.61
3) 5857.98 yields 12.38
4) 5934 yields 12.65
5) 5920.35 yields 11.86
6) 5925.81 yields 12.16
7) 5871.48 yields 13.79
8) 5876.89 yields 13.34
